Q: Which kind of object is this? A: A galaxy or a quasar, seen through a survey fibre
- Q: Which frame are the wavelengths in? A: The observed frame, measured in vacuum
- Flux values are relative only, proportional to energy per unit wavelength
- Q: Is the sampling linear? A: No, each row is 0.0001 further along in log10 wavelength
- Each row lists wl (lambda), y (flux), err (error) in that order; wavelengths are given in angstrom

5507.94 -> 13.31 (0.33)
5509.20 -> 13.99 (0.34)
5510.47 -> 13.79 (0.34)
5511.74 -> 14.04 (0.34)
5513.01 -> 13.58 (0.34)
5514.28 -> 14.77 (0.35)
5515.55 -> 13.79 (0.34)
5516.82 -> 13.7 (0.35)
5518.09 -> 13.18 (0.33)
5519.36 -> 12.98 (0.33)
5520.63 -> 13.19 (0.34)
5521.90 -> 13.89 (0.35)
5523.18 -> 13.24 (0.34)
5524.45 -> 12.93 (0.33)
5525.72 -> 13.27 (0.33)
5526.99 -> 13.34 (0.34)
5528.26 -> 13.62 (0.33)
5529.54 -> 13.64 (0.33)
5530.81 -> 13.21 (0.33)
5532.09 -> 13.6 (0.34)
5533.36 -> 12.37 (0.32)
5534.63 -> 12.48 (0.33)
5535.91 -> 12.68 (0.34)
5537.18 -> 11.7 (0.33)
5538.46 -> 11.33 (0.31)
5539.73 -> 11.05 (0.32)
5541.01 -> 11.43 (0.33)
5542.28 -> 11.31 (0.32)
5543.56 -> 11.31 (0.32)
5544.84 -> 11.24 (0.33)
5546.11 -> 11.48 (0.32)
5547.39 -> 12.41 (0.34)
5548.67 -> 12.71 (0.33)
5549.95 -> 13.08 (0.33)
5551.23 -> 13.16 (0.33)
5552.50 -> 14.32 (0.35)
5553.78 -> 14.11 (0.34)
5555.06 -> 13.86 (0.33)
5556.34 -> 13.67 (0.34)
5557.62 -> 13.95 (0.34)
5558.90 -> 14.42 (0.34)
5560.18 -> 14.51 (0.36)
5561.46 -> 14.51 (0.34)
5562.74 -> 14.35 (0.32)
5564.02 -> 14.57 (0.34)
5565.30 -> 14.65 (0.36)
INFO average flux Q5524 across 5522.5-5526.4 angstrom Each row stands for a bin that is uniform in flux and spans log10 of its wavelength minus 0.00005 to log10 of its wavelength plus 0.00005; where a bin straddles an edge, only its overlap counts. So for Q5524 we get 13.1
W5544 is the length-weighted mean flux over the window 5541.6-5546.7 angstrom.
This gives 11.3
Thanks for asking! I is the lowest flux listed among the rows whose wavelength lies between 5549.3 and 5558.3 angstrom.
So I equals 13.08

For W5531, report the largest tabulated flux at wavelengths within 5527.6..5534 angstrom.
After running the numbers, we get 13.64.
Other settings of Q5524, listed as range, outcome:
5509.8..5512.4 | 13.9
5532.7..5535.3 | 12.5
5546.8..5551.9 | 12.9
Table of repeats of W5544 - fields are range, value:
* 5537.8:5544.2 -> 11.3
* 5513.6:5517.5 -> 14.1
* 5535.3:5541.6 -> 11.6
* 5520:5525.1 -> 13.3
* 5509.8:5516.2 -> 14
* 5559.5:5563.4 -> 14.5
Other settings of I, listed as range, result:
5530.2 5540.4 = 11.05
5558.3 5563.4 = 14.35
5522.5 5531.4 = 12.93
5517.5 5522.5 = 12.98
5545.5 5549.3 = 11.48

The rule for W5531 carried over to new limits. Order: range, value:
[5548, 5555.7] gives 14.32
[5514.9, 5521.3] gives 13.79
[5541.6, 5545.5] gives 11.31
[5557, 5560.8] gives 14.51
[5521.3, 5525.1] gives 13.89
